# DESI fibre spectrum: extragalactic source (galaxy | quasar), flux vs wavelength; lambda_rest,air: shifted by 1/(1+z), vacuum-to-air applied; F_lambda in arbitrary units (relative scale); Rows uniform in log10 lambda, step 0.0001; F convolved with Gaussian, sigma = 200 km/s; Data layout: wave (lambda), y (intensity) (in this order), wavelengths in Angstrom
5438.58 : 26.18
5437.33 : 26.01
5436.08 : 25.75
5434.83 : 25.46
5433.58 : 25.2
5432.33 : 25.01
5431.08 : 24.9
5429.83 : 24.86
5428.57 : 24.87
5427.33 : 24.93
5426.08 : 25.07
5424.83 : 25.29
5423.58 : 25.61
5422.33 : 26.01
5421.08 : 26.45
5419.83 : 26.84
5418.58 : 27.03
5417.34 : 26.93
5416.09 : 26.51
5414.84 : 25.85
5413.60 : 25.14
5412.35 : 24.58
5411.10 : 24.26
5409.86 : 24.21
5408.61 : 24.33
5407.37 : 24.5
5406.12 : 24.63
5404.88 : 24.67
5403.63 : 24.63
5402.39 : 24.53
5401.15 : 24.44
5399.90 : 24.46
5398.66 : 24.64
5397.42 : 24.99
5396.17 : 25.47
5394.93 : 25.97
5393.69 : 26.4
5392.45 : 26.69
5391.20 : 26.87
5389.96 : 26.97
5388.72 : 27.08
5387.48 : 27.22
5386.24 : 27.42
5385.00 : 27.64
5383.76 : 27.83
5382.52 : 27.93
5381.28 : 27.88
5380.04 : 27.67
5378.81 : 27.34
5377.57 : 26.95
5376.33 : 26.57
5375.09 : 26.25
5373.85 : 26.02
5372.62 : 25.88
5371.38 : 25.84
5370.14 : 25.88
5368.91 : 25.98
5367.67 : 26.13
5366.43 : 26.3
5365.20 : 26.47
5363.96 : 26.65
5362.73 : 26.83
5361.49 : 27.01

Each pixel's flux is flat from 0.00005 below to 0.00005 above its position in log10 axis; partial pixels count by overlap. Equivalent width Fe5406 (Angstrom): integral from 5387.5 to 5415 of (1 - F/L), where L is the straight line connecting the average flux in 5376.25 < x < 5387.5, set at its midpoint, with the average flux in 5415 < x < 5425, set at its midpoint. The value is 1.68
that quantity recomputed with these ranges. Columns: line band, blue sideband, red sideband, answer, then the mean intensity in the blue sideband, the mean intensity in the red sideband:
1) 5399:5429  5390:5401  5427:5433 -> 0.0 Angstrom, 25.7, 24.9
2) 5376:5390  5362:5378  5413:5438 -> -0.7 Angstrom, 26.3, 25.7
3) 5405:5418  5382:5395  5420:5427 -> 0.5 Angstrom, 27.1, 25.7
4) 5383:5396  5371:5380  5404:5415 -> -0.6 Angstrom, 26.5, 24.6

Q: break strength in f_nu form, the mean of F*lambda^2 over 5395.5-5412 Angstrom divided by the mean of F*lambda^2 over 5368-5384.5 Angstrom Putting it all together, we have 0.9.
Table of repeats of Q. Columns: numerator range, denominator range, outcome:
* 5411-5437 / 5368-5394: 0.97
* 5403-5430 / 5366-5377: 0.99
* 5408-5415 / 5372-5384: 0.92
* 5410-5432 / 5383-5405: 0.99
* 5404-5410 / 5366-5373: 0.96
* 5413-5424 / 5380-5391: 0.97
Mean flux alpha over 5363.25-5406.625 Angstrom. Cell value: 26.2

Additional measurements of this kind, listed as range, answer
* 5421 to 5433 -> 25.2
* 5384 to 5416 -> 25.5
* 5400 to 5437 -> 25.3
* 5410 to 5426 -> 25.8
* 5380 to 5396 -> 27.1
